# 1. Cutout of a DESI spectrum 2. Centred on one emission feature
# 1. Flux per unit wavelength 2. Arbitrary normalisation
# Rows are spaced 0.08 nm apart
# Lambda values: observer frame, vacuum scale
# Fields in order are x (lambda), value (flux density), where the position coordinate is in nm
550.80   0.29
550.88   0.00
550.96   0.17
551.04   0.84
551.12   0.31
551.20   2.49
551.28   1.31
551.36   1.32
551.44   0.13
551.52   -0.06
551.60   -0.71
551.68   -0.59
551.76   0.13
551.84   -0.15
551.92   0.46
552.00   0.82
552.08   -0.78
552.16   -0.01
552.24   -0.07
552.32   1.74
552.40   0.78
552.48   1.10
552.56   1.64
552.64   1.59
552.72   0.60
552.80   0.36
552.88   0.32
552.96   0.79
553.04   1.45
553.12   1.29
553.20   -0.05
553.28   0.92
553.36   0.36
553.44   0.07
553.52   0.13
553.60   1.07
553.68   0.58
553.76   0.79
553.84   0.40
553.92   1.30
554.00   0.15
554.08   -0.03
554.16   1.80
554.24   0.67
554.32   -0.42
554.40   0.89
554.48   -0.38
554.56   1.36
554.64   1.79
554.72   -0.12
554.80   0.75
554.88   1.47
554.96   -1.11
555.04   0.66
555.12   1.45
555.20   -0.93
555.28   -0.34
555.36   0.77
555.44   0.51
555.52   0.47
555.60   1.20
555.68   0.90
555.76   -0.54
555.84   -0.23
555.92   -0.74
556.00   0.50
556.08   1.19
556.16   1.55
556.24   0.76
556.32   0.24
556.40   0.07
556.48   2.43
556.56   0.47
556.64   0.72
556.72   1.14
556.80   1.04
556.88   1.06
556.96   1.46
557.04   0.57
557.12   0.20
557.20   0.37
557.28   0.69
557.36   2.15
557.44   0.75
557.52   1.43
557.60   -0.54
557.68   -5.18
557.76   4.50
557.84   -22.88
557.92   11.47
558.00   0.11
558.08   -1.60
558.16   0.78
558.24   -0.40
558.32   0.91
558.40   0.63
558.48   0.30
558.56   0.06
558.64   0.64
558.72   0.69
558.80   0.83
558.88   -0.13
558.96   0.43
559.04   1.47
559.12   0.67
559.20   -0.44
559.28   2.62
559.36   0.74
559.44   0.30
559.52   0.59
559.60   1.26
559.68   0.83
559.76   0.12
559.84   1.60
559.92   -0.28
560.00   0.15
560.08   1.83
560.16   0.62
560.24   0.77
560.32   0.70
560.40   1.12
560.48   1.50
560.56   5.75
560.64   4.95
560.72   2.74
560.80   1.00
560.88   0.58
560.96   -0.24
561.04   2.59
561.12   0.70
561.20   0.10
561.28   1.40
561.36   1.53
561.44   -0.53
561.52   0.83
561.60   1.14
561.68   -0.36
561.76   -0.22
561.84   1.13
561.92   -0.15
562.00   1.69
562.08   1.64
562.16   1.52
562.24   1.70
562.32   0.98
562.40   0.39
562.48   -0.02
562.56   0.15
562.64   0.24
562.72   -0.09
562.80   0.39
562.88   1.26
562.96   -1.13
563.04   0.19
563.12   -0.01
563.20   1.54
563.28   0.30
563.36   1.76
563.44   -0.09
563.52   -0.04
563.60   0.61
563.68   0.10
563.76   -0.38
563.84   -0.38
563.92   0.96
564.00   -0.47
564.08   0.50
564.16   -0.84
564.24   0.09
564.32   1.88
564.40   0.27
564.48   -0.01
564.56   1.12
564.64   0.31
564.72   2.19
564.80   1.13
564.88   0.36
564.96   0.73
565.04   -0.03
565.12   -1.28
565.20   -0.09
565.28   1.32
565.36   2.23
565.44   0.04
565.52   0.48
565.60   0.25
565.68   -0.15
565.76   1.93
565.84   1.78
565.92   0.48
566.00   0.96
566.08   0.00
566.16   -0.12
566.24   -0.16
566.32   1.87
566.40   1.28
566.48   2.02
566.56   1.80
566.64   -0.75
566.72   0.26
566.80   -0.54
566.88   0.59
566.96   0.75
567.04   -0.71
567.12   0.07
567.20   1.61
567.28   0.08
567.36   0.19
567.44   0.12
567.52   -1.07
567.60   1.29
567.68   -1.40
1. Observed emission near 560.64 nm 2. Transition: H-beta 4861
